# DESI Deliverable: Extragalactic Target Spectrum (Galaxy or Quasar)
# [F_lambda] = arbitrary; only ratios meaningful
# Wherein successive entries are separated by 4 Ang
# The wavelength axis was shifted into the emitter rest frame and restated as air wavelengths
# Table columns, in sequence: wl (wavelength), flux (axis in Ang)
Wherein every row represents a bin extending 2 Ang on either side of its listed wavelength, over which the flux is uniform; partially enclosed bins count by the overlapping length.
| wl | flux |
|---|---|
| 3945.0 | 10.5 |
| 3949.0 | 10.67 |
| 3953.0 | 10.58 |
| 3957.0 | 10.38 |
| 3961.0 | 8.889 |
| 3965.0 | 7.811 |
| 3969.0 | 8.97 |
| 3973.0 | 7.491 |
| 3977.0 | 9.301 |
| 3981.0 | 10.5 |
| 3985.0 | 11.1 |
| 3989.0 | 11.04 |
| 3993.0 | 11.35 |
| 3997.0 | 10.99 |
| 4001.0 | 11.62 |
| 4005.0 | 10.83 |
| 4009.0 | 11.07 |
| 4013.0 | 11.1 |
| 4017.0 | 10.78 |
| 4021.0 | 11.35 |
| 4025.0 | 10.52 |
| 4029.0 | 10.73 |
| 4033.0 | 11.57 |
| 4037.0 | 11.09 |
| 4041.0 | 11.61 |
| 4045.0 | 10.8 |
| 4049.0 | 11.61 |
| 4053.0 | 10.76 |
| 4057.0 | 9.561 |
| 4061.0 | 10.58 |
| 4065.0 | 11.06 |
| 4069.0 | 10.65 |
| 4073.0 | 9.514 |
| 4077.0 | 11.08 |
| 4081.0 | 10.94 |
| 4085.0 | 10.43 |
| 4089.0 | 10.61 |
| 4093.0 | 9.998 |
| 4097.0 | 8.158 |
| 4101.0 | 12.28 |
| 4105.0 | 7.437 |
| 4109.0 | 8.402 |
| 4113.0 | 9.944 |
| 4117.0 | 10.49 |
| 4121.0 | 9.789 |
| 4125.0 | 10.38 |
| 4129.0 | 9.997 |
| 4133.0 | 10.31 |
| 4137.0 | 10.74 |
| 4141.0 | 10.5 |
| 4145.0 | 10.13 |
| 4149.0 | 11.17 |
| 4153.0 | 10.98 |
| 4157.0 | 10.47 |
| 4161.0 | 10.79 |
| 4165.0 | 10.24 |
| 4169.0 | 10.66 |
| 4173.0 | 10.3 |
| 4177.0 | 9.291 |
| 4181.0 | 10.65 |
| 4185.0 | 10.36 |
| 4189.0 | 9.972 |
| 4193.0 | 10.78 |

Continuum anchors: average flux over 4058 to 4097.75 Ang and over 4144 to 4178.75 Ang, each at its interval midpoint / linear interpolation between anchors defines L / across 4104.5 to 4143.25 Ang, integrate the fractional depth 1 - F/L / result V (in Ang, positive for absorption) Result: 1.9 Ang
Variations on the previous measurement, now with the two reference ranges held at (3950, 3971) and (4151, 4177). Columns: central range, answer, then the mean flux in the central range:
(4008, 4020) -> -1.7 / 11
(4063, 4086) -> -1.4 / 10.6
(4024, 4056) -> -4.1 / 11.1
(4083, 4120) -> 1.4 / 9.75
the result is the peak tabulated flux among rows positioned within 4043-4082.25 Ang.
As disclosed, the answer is 11.61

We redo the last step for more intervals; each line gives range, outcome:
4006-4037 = 11.57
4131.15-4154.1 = 11.17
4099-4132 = 12.28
